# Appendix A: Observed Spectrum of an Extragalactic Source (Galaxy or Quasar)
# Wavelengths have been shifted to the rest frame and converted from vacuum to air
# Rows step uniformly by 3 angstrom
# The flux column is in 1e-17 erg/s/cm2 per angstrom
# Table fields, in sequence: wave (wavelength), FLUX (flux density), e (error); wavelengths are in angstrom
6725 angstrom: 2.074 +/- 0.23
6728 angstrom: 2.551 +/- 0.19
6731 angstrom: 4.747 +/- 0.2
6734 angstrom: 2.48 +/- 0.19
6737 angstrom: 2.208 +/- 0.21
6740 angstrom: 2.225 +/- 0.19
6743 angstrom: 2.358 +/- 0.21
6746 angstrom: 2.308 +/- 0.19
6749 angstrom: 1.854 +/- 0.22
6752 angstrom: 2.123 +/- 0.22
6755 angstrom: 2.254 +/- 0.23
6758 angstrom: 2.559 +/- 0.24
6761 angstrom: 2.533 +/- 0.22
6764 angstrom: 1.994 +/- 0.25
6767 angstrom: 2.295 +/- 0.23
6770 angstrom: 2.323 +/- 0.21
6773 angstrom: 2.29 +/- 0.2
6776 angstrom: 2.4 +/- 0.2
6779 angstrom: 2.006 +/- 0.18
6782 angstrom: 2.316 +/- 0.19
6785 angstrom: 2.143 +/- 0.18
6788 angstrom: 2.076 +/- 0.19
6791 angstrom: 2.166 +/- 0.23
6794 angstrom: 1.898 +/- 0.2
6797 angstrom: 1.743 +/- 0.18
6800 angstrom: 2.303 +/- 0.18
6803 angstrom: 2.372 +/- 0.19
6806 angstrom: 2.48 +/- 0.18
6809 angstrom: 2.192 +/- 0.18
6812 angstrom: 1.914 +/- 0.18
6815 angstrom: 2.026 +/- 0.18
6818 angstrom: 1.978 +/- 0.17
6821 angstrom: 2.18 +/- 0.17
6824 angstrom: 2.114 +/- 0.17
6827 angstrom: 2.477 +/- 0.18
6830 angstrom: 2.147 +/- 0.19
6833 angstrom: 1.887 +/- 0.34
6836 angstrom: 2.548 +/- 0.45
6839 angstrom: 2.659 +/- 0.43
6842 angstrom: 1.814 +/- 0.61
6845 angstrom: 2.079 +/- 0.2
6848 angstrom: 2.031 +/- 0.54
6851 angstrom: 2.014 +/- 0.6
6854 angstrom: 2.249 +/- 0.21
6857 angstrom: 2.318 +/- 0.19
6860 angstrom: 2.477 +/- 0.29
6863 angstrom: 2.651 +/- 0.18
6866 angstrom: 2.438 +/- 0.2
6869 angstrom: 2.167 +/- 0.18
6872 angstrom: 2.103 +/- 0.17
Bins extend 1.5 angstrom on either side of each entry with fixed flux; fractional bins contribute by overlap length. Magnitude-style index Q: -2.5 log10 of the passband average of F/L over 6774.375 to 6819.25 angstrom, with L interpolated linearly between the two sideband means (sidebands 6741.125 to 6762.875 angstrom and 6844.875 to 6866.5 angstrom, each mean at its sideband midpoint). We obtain 0.07 mag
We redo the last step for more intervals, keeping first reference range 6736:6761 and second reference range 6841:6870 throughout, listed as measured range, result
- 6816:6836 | 0.04 mag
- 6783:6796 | 0.09 mag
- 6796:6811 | 0.01 mag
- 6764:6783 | 0.00 mag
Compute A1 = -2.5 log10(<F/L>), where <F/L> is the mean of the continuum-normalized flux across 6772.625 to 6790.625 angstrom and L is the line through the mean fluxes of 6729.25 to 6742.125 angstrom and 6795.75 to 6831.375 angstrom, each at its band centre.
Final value 0.12 mag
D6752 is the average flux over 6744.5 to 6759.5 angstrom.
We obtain 2.22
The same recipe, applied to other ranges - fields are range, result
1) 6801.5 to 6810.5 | 2.35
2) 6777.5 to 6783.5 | 2.16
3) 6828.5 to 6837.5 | 2.19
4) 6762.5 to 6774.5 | 2.23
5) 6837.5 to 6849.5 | 2.15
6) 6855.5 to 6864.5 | 2.48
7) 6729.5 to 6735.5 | 3.61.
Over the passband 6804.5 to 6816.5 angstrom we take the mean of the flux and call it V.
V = 2.15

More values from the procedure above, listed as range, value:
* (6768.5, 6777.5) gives 2.34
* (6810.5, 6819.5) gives 1.97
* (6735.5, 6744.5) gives 2.26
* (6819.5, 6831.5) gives 2.23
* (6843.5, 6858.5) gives 2.14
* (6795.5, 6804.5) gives 2.14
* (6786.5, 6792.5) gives 2.12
